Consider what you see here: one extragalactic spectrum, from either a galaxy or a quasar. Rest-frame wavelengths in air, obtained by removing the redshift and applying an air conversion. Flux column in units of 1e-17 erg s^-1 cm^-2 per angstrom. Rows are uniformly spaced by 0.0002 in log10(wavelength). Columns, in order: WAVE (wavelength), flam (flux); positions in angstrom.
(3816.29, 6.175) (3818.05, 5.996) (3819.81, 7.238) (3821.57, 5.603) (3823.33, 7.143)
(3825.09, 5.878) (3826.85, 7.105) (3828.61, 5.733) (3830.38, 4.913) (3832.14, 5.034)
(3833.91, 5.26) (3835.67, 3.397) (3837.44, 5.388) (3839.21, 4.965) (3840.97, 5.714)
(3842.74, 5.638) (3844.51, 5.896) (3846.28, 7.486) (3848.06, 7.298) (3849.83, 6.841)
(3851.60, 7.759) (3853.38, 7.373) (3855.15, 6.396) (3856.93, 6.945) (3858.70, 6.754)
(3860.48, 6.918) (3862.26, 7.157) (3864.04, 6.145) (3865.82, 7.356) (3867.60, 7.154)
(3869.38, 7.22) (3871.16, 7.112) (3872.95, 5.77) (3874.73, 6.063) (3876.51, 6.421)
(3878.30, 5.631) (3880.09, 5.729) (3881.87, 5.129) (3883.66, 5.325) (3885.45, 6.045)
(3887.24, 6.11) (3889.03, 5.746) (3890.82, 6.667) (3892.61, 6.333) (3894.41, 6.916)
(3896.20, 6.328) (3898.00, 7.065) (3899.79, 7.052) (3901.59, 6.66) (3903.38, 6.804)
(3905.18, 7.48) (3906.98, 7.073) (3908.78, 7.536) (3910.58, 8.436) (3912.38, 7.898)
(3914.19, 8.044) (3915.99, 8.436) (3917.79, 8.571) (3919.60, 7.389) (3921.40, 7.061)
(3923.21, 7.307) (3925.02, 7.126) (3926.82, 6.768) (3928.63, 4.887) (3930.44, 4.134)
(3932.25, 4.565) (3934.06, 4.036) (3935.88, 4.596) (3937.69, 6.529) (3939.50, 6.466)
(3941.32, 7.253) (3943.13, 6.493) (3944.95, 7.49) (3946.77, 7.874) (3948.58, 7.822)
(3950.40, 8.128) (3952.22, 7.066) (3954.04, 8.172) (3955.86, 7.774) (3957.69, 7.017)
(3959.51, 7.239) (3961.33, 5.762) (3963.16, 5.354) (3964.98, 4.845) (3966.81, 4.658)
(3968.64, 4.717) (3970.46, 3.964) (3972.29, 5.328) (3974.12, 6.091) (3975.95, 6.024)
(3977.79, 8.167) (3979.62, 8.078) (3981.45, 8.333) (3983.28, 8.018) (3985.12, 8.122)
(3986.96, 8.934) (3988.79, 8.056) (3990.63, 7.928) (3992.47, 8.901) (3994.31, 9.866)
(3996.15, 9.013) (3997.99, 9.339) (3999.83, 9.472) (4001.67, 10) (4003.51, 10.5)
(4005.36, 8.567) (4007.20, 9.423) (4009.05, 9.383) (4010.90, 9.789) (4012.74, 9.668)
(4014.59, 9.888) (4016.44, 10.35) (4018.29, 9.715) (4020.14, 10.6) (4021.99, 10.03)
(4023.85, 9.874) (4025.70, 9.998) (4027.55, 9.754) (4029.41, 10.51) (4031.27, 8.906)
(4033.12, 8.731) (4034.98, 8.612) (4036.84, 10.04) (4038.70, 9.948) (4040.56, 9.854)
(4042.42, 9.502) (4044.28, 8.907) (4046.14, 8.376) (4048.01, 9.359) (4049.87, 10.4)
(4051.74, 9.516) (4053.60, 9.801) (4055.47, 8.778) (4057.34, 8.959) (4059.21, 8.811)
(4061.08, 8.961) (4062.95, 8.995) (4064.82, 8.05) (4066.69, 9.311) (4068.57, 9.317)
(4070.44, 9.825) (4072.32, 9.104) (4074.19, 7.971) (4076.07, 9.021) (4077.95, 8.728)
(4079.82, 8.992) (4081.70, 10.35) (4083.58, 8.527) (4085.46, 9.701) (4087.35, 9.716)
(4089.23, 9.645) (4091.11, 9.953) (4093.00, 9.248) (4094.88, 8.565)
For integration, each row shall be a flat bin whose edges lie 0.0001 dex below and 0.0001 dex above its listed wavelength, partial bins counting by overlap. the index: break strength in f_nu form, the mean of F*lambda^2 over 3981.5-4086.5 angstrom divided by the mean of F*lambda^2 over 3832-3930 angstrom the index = 1.52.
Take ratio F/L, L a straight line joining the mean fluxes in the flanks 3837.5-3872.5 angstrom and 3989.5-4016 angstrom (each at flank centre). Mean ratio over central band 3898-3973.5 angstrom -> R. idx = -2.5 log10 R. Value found 0.222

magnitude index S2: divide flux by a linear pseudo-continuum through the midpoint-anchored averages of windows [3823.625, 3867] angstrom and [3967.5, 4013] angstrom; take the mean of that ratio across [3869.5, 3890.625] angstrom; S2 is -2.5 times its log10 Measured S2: 0.12 mag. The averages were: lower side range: 6.24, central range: 5.99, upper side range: 8.19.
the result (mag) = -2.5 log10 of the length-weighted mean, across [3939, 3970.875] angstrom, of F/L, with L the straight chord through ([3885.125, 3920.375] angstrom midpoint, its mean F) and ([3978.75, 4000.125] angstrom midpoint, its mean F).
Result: 0.212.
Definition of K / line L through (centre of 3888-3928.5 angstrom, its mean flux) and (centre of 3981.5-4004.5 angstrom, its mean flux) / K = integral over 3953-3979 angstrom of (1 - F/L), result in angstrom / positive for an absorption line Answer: 7.1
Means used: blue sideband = 7.17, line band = 6.11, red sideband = 8.99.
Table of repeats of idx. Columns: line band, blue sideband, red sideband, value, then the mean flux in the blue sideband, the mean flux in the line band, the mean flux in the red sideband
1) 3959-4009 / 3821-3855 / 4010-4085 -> 0.108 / 6.04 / 7.62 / 9.4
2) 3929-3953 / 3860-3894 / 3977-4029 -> 0.239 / 6.32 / 6.31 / 9.3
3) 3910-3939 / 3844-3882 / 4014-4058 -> 0.170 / 6.7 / 6.59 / 9.6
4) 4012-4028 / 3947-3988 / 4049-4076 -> -0.230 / 6.82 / 10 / 9.12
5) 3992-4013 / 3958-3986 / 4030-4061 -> -0.250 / 6.33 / 9.5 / 9.29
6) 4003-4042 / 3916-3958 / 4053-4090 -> -0.177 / 6.75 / 9.71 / 9.12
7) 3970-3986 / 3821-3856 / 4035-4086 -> 0.154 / 6.05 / 6.98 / 9.21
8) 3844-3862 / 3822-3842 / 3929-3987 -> -0.228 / 5.51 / 6.99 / 6.48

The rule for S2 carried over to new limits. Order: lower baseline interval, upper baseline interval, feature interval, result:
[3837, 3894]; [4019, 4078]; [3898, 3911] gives -0.032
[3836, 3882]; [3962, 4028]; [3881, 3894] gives 0.155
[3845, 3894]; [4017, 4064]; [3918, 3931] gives 0.143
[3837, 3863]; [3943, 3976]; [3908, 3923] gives -0.213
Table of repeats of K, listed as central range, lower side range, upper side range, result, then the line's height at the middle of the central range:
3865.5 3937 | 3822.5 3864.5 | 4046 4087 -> 4.3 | 6.98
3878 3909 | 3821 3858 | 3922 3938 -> -3.5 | 5.76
